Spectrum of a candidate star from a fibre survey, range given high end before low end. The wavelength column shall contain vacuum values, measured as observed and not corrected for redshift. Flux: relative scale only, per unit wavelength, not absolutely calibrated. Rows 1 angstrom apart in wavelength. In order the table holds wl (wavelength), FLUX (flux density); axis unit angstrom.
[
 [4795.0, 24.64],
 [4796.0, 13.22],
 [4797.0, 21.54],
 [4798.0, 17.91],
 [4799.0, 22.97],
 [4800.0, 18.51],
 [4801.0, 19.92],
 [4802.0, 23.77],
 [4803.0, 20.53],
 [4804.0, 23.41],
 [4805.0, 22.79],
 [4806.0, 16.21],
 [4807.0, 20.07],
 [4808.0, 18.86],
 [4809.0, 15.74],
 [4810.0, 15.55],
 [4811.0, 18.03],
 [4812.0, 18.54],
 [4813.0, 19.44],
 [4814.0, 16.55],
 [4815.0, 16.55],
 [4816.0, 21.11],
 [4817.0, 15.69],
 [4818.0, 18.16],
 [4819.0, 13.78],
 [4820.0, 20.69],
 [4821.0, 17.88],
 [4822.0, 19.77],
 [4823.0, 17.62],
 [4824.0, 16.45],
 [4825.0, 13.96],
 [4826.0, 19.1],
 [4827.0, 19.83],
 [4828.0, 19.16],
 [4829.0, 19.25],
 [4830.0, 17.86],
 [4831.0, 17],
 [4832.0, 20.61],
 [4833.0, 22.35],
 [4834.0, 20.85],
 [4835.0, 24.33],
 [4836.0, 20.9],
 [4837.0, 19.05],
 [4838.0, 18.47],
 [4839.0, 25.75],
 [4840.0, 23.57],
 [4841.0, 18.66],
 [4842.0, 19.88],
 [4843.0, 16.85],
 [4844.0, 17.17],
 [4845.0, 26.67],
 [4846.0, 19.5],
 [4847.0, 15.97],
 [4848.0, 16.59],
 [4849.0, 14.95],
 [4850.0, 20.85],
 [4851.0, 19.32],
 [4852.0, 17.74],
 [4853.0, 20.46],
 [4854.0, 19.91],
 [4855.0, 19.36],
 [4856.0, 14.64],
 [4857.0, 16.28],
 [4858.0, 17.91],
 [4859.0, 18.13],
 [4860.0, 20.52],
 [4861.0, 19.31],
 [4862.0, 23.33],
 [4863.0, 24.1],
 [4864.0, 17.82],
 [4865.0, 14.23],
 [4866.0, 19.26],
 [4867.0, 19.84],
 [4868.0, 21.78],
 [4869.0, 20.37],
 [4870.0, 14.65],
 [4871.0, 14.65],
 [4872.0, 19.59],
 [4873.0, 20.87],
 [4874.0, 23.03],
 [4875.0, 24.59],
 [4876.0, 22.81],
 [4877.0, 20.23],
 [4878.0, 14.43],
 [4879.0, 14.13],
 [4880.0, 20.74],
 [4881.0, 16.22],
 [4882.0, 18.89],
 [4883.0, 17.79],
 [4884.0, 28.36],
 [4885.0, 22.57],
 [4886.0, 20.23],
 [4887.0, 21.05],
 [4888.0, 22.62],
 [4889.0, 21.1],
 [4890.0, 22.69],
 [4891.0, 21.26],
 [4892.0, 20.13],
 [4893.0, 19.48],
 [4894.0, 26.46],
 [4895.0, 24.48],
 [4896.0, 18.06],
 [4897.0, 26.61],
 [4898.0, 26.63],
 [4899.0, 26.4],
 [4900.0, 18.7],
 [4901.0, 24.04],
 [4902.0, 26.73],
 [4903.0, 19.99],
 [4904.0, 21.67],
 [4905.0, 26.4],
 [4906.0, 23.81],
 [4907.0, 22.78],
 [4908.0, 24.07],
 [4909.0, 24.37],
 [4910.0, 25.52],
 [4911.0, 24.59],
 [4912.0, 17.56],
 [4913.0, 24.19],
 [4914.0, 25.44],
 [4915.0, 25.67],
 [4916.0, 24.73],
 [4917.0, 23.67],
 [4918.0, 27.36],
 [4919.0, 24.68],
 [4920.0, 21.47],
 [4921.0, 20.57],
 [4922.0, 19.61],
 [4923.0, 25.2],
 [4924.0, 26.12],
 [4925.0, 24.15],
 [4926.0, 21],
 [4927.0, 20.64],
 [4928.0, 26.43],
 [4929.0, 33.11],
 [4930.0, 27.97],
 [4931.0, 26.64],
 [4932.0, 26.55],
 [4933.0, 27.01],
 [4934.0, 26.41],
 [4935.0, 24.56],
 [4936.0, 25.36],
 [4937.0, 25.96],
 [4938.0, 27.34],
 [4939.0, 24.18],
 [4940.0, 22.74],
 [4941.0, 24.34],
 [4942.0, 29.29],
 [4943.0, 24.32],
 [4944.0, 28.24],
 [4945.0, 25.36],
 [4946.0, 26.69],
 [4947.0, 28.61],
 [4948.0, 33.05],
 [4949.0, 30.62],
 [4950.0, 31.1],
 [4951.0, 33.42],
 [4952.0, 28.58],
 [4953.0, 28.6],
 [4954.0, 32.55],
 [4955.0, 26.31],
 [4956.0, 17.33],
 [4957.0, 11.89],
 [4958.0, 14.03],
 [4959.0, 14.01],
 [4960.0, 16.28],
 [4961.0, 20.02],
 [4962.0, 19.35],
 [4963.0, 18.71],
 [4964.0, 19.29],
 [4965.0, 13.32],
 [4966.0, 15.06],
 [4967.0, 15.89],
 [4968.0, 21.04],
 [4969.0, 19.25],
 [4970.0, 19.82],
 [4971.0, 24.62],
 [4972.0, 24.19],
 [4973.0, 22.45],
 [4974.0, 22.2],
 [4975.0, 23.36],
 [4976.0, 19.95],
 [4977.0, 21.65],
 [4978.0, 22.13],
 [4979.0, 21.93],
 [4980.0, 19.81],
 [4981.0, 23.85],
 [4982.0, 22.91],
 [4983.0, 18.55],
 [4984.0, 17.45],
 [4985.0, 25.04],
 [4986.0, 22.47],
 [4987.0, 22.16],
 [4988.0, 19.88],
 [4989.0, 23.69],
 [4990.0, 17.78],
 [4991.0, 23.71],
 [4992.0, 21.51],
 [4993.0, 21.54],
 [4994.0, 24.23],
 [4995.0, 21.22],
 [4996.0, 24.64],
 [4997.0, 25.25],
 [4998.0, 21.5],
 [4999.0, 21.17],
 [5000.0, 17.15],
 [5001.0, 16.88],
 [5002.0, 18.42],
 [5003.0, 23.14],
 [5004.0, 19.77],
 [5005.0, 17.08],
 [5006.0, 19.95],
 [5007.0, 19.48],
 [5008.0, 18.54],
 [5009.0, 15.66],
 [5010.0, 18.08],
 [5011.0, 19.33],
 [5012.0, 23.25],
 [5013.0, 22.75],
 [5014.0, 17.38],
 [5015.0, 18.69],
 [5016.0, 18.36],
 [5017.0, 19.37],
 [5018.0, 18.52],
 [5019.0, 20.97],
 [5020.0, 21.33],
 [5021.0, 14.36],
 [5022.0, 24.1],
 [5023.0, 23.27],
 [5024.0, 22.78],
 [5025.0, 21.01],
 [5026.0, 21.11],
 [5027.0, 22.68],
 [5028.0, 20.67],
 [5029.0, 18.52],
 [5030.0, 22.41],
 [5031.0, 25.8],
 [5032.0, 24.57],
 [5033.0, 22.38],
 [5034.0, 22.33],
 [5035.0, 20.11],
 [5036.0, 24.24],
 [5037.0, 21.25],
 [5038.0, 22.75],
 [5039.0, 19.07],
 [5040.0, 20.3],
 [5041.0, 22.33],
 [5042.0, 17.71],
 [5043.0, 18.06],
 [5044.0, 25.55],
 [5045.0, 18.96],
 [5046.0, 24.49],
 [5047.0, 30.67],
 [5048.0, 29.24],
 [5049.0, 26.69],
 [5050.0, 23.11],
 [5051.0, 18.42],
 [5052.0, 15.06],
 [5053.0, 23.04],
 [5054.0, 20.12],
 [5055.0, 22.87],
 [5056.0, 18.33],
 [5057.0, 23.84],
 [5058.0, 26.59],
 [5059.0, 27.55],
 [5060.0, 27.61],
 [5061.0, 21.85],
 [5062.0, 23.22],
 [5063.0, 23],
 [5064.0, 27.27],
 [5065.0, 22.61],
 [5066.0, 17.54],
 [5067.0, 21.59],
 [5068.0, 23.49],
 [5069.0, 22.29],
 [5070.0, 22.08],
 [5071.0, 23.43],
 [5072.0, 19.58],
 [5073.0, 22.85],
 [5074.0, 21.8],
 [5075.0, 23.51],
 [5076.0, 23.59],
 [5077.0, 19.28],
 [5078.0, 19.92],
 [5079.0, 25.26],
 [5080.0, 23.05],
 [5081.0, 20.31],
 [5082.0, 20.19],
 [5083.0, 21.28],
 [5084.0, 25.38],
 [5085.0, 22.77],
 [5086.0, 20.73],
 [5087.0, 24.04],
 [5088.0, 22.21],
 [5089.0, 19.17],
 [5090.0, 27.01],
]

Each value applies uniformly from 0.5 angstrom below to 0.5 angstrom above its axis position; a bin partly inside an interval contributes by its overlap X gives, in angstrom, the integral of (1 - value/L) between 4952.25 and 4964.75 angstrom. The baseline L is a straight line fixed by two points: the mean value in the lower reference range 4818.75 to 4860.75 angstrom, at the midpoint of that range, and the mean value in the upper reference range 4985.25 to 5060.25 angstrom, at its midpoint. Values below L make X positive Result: 0.4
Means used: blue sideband 19.1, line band 19.9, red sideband 21.4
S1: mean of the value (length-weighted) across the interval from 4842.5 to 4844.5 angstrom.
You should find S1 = 17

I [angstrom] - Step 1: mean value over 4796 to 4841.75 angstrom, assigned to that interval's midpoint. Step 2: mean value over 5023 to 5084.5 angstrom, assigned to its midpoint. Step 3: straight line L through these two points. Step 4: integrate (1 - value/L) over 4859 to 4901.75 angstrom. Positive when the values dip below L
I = -1.6 angstrom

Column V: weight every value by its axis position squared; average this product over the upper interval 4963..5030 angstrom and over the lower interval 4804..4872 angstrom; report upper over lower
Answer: 1.2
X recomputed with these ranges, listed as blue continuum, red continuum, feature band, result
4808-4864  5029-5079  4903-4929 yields -4.53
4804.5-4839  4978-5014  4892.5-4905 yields -2.39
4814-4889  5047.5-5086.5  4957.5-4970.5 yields 2.24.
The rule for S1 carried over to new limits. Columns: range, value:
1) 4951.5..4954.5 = 29.9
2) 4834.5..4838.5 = 20.7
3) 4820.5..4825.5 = 17.1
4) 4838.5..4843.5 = 20.9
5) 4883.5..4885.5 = 25.5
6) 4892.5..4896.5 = 22.1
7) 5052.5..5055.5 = 22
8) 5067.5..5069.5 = 22.9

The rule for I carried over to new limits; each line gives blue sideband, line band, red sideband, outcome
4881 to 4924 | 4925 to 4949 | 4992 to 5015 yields -4.70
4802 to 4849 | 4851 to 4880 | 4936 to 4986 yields 1.54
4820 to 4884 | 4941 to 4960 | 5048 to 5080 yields -4.28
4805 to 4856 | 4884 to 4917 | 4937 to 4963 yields -1.44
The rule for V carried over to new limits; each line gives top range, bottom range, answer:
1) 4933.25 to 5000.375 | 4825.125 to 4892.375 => 1.20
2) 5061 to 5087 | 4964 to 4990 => 1.11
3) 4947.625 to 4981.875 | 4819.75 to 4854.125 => 1.19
